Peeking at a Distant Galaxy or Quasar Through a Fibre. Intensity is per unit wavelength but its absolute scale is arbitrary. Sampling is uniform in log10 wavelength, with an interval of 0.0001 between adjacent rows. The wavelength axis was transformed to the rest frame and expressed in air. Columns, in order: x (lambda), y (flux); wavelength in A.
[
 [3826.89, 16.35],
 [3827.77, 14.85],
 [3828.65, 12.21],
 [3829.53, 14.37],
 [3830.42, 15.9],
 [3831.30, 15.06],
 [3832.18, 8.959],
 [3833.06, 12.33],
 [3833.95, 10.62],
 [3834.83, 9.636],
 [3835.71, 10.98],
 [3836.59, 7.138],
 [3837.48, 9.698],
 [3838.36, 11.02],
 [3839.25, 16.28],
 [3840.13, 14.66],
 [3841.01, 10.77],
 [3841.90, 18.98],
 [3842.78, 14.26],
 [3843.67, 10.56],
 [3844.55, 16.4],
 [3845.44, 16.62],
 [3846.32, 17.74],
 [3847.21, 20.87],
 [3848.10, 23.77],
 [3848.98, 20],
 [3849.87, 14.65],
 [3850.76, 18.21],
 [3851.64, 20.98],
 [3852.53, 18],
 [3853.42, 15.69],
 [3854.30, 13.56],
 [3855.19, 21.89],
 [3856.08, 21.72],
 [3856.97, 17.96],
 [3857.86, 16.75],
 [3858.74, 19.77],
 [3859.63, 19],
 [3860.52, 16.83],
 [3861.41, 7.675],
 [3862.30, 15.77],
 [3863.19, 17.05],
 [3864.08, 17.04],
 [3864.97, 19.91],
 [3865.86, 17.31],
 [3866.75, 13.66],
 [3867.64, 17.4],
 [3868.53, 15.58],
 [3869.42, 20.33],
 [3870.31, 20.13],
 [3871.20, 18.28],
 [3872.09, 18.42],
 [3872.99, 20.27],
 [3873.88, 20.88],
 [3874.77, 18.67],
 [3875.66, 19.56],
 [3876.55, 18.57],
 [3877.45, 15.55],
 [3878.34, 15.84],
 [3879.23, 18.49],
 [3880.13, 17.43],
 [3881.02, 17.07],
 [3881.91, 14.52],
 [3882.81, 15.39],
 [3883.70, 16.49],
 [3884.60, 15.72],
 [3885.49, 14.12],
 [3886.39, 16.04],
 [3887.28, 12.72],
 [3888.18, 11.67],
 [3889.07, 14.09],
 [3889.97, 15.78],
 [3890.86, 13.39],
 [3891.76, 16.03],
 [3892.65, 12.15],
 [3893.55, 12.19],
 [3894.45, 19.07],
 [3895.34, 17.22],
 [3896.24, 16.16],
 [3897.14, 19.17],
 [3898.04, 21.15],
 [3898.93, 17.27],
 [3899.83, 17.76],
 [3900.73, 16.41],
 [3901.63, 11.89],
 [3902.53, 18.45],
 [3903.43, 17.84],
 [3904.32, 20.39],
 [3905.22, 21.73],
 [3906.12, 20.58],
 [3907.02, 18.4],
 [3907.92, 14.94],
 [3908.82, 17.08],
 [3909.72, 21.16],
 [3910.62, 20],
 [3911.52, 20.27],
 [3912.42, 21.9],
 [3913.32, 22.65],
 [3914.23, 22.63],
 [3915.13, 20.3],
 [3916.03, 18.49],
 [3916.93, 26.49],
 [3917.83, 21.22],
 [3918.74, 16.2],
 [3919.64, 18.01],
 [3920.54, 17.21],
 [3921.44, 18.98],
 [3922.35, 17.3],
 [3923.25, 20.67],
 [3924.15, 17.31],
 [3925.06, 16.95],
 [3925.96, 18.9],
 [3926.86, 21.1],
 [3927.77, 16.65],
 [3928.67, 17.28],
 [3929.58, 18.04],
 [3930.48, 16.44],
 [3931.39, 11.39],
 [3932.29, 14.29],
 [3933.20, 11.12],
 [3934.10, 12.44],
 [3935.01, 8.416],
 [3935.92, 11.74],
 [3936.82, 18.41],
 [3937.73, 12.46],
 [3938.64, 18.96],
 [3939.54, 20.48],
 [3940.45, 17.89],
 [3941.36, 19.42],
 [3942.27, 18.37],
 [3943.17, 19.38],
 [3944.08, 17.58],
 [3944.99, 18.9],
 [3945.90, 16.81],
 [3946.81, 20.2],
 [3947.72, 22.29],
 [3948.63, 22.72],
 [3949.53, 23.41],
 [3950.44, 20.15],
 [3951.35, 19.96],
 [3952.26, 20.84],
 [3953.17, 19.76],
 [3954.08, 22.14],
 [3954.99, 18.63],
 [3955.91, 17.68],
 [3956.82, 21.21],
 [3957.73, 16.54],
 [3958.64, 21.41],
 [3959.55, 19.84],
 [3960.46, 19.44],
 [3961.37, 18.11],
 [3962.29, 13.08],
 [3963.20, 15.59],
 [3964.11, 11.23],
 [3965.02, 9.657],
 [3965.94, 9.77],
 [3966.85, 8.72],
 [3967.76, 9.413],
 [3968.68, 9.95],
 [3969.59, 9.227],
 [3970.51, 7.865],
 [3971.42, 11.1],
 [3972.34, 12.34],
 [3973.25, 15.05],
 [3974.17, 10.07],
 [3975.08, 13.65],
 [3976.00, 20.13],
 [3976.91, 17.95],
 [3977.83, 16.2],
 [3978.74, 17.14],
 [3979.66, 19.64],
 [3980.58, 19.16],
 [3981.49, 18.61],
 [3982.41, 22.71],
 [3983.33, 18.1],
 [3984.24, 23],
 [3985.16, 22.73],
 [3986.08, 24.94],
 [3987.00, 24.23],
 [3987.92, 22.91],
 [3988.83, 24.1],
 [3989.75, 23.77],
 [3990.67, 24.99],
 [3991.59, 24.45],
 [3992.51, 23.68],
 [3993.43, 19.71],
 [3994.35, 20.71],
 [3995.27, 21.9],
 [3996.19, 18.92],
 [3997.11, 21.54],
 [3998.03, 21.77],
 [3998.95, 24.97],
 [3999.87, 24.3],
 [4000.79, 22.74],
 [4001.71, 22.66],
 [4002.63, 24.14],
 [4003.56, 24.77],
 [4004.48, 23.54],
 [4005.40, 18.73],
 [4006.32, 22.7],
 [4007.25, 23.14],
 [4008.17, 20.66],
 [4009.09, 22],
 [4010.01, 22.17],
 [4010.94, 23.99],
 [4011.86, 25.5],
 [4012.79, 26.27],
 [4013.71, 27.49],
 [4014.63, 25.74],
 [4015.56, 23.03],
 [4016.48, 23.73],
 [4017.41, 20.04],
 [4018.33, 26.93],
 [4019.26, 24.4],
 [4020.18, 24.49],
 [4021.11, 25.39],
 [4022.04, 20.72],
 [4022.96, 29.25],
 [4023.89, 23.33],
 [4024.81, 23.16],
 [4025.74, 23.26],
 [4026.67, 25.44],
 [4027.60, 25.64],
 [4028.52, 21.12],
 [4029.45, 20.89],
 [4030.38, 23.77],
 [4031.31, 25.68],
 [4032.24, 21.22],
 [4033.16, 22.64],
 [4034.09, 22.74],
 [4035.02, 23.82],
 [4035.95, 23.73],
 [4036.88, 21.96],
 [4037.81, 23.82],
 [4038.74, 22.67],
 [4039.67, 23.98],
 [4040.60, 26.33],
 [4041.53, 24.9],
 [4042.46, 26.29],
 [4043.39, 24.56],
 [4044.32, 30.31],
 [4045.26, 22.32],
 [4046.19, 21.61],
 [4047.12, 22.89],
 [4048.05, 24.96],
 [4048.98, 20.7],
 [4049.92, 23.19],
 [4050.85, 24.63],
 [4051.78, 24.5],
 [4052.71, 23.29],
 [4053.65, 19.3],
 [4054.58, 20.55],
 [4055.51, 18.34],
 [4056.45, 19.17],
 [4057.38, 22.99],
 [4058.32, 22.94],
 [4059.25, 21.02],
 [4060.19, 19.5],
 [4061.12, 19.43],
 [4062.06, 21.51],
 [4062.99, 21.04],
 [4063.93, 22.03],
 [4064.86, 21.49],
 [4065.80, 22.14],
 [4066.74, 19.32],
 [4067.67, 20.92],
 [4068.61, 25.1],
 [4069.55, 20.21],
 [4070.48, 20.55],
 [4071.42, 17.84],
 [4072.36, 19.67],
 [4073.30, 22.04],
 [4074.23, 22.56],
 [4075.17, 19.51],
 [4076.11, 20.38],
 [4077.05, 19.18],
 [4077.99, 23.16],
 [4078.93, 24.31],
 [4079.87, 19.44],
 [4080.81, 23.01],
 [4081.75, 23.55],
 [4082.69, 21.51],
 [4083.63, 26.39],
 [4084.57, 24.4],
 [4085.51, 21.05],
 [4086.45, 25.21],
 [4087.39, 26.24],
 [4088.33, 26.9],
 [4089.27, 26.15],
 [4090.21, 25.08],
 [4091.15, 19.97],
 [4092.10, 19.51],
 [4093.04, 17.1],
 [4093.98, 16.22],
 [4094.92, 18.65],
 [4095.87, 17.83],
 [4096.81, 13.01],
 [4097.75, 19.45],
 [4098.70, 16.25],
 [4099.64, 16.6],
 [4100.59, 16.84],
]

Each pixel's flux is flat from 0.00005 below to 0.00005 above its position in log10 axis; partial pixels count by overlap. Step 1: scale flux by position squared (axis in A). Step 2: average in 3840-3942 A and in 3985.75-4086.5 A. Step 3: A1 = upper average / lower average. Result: 1.42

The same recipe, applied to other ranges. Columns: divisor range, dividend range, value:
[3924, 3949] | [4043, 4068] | 1.38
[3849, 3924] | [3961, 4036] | 1.24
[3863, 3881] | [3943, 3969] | 1.01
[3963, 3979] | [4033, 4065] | 1.90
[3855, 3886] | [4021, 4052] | 1.49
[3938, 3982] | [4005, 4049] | 1.47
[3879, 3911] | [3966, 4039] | 1.35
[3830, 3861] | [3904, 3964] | 1.23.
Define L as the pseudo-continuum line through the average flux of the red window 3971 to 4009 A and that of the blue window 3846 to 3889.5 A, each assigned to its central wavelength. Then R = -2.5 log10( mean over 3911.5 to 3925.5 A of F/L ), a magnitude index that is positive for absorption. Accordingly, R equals -0.059 mag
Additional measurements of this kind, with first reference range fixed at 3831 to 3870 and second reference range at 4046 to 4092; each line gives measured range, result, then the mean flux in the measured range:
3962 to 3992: 0.17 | 16.7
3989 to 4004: -0.15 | 22.8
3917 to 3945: 0.07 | 17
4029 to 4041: -0.11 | 23.3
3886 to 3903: 0.09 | 15.7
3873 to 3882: -0.09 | 17.9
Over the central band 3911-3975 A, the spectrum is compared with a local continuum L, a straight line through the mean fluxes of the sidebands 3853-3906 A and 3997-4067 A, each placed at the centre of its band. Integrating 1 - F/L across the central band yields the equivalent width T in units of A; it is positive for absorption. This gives 8.0 A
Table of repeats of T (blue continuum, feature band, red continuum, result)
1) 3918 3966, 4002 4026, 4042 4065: -3.7 A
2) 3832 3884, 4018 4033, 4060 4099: -3.0 A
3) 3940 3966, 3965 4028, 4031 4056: 0.7 A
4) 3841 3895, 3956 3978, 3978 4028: 7.5 A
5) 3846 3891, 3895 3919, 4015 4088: -1.0 A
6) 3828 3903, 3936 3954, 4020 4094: -0.5 A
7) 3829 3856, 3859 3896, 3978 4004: 0.6 A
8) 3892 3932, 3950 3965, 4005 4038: 1.7 A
